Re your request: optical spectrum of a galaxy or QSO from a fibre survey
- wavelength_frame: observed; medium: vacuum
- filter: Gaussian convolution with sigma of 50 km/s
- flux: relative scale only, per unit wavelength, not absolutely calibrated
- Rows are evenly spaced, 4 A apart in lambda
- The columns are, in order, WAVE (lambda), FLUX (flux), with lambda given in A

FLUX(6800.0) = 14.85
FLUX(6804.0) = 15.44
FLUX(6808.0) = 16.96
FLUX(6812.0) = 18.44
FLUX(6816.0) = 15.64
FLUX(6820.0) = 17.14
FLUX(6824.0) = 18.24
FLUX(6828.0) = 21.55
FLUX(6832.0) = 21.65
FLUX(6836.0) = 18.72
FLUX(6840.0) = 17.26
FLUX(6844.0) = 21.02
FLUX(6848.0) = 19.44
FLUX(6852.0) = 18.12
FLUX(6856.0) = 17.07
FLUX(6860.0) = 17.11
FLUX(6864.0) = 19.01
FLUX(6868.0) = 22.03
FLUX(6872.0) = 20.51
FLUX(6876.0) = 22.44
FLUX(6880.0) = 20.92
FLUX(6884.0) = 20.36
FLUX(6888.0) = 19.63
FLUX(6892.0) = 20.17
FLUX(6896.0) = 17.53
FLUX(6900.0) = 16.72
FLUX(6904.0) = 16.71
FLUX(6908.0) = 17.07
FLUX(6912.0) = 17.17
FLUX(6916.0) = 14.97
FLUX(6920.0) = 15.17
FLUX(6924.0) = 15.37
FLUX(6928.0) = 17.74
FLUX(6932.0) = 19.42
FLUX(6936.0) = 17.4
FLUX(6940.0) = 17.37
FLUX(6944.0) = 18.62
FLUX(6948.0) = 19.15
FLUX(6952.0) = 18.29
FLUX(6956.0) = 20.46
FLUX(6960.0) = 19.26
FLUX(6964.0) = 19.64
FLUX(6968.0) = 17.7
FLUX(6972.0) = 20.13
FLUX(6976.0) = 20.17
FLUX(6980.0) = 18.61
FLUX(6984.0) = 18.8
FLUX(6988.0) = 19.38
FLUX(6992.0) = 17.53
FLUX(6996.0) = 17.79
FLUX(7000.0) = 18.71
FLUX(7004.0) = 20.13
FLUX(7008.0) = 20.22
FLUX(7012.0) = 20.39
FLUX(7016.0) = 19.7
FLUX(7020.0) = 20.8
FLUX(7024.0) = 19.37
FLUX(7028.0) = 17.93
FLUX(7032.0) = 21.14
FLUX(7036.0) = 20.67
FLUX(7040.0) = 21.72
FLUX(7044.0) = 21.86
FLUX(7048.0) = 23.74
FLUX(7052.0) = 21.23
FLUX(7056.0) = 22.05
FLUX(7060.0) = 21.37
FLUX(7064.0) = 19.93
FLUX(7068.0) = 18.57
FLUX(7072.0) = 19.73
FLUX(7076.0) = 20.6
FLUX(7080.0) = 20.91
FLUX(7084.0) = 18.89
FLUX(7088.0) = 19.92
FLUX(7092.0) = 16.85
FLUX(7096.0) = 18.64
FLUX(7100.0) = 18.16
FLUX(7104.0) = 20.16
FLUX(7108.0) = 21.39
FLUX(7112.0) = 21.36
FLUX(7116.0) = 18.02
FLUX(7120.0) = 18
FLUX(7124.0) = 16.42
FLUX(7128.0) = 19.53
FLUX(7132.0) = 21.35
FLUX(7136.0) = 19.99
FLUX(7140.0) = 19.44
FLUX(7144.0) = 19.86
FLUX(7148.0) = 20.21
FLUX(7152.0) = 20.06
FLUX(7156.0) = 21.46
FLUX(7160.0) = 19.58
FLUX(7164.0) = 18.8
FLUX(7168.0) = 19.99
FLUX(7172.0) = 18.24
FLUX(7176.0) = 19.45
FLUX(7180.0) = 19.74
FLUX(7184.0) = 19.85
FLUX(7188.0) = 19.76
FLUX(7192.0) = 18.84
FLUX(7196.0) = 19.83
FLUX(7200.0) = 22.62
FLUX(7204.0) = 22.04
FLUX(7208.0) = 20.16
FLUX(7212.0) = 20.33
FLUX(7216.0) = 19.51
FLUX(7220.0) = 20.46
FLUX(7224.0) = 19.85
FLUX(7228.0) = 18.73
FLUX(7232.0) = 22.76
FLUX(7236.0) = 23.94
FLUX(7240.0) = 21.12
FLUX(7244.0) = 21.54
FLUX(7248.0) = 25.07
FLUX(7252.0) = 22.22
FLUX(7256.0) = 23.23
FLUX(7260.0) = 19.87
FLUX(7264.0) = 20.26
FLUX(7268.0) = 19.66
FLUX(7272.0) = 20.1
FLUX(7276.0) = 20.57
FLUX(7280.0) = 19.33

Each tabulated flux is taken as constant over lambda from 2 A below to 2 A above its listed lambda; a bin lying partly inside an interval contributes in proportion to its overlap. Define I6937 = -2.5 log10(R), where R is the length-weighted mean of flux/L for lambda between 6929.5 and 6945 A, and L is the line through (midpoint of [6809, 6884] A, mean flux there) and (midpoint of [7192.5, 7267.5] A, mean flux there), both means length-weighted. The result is 0.09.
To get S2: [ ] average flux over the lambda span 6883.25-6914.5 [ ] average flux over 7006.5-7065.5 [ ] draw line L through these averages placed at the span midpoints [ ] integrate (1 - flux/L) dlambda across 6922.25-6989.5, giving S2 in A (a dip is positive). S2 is 1.8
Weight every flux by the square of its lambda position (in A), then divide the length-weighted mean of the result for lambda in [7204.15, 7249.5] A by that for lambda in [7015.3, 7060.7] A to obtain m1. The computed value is 1.07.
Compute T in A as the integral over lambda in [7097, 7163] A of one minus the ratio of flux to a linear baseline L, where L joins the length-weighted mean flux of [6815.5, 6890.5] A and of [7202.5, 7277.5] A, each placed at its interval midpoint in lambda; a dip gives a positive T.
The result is 3.2 A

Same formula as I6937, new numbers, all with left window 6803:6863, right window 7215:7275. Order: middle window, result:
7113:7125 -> 0.14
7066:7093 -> 0.03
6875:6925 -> 0.05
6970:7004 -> 0.03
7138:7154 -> 0.03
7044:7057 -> -0.13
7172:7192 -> 0.07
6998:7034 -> -0.01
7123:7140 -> 0.05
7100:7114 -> -0.02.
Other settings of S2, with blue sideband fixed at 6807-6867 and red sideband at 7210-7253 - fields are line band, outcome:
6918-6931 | 1.9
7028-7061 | -2.4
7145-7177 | 1.8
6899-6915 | 1.9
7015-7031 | 0.3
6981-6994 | 0.7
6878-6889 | -0.8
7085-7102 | 1.7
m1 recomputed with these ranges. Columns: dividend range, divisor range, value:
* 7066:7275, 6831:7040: 1.14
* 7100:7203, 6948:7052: 1.04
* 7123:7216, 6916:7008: 1.14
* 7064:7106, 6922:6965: 1.09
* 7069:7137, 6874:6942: 1.14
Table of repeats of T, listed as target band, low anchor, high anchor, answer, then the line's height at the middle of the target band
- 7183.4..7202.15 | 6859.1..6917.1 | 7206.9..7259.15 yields 0.82 A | 21.1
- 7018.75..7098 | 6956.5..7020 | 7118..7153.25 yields -3.86 A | 19.3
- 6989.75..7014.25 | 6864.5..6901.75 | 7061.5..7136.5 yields 0.67 A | 19.7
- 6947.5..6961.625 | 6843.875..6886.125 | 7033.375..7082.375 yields 0.72 A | 20.3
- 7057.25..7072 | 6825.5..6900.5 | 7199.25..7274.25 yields 0.31 A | 20.5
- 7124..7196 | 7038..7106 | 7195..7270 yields 3.85 A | 20.8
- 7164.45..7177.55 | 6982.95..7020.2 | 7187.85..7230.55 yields 0.59 A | 20.1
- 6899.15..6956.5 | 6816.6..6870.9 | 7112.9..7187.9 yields 5.34 A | 19.2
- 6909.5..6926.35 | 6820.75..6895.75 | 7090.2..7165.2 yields 3.31 A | 19.6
